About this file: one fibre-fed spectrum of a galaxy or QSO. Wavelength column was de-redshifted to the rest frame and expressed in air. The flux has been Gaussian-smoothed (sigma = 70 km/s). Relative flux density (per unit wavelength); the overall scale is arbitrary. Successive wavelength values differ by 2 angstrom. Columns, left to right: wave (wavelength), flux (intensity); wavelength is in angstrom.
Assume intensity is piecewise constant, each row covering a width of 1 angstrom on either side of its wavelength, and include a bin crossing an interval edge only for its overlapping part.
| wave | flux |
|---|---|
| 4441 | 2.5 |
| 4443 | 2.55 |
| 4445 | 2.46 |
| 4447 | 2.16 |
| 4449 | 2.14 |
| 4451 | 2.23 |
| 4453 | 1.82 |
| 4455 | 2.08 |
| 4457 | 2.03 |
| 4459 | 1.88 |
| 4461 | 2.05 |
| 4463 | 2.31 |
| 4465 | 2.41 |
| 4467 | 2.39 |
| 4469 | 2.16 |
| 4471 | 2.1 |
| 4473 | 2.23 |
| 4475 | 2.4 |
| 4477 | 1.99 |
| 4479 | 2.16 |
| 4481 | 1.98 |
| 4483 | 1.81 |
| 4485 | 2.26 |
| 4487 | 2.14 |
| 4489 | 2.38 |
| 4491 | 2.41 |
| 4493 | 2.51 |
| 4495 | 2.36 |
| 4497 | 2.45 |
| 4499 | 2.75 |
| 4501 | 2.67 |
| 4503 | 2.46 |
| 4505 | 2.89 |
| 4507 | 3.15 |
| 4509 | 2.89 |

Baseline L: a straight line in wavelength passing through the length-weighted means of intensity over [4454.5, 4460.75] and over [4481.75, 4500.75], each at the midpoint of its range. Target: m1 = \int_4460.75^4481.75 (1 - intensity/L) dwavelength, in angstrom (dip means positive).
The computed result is -0.7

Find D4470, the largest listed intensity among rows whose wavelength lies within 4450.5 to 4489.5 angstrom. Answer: 2.41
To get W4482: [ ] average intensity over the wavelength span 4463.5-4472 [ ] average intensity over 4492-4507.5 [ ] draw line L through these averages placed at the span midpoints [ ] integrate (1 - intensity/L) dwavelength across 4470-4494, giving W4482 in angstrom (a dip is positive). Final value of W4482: 2.33 angstrom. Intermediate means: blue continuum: 2.27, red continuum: 2.64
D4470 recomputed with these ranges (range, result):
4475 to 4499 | 2.75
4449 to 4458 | 2.23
